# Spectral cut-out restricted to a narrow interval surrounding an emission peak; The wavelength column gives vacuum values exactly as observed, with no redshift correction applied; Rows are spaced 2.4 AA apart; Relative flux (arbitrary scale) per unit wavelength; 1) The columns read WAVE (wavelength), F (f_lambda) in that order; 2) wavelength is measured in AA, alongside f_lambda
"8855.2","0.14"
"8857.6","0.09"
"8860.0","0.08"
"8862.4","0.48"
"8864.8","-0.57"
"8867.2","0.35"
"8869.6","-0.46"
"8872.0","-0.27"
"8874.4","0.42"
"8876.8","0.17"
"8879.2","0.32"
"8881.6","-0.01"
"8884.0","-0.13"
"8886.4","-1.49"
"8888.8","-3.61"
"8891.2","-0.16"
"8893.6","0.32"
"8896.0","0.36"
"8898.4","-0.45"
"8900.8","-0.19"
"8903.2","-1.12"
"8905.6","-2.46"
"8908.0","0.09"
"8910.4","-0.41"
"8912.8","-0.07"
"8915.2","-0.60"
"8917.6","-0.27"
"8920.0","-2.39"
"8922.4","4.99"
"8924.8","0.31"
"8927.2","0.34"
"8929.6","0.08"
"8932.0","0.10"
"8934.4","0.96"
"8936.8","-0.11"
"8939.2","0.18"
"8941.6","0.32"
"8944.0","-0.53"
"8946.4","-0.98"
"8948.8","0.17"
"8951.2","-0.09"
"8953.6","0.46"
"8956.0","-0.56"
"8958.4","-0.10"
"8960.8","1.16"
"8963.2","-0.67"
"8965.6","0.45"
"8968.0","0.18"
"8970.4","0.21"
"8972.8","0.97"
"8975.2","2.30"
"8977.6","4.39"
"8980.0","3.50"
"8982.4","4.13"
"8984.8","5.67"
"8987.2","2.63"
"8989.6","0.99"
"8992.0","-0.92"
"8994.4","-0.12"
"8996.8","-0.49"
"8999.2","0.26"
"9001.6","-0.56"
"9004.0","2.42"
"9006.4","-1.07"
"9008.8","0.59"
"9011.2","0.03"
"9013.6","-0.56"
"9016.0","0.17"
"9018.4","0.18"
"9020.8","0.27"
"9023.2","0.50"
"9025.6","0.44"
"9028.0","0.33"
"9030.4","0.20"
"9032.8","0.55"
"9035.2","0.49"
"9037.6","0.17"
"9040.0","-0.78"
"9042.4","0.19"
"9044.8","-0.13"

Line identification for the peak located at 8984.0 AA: [O II] 3727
